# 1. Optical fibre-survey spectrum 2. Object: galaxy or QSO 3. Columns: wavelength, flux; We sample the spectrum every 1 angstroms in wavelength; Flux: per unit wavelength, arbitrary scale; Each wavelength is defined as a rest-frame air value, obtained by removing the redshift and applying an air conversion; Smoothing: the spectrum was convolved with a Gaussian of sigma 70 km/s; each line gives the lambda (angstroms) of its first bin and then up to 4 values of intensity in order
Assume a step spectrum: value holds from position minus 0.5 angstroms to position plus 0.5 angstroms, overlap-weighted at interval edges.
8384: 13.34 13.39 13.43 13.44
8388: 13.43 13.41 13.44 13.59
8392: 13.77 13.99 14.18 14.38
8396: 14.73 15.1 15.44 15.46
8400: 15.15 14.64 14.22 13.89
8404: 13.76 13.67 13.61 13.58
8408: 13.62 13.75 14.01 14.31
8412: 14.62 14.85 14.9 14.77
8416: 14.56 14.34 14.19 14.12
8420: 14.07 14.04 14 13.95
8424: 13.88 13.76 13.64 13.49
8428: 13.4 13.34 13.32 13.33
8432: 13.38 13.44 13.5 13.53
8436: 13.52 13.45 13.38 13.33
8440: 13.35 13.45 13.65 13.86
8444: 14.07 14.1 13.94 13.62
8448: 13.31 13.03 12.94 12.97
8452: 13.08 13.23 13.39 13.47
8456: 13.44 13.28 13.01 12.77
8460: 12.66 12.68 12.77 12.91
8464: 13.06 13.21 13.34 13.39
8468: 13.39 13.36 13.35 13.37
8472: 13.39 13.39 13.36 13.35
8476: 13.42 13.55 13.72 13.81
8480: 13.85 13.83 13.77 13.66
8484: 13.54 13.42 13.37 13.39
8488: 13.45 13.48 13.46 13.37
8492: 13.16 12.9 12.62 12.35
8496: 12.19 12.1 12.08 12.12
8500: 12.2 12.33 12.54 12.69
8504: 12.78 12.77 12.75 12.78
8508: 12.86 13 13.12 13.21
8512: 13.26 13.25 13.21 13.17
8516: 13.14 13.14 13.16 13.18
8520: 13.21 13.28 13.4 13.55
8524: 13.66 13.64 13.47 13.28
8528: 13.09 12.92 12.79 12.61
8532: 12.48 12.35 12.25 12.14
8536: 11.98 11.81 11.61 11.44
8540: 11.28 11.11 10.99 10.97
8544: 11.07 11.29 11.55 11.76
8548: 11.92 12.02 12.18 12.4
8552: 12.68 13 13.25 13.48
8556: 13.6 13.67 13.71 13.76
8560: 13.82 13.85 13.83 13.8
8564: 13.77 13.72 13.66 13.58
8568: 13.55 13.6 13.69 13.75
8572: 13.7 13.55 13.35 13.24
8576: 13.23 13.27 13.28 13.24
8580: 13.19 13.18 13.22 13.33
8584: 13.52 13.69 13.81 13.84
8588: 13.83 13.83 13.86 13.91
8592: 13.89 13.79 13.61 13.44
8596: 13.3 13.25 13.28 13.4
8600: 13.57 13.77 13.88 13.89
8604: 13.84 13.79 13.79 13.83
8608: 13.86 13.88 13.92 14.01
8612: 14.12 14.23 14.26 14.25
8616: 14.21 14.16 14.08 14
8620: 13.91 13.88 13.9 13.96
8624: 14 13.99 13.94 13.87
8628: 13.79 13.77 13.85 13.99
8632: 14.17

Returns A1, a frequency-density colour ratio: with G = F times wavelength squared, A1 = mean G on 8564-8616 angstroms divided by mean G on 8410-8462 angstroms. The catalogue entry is 1.04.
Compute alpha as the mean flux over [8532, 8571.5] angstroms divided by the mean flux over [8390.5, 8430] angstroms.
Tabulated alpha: 0.9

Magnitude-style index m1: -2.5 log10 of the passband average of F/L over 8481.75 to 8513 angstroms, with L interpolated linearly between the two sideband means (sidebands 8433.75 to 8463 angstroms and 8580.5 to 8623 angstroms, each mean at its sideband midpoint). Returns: 0.05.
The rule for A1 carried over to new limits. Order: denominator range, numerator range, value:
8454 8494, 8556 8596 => 1.05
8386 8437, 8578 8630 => 1.03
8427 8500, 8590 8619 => 1.08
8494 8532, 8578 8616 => 1.08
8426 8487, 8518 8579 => 0.98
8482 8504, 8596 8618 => 1.10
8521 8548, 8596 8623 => 1.15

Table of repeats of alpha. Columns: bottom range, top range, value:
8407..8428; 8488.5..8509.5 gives 0.90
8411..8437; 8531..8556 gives 0.86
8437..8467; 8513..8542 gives 0.96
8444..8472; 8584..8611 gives 1.04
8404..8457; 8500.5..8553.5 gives 0.92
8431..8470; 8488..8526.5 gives 0.97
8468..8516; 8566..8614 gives 1.04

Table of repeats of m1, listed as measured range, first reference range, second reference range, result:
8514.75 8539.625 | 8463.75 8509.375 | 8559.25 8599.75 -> 0.041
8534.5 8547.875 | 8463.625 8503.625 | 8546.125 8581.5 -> 0.156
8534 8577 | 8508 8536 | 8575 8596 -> 0.045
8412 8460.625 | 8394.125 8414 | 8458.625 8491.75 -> 0.022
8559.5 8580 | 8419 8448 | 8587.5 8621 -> 0.018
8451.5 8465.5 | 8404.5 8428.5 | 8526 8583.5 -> 0.049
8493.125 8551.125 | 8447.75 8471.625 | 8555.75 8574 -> 0.080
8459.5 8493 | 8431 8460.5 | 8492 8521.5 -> -0.022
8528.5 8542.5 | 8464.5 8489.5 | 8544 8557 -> 0.058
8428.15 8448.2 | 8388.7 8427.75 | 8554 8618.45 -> 0.043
